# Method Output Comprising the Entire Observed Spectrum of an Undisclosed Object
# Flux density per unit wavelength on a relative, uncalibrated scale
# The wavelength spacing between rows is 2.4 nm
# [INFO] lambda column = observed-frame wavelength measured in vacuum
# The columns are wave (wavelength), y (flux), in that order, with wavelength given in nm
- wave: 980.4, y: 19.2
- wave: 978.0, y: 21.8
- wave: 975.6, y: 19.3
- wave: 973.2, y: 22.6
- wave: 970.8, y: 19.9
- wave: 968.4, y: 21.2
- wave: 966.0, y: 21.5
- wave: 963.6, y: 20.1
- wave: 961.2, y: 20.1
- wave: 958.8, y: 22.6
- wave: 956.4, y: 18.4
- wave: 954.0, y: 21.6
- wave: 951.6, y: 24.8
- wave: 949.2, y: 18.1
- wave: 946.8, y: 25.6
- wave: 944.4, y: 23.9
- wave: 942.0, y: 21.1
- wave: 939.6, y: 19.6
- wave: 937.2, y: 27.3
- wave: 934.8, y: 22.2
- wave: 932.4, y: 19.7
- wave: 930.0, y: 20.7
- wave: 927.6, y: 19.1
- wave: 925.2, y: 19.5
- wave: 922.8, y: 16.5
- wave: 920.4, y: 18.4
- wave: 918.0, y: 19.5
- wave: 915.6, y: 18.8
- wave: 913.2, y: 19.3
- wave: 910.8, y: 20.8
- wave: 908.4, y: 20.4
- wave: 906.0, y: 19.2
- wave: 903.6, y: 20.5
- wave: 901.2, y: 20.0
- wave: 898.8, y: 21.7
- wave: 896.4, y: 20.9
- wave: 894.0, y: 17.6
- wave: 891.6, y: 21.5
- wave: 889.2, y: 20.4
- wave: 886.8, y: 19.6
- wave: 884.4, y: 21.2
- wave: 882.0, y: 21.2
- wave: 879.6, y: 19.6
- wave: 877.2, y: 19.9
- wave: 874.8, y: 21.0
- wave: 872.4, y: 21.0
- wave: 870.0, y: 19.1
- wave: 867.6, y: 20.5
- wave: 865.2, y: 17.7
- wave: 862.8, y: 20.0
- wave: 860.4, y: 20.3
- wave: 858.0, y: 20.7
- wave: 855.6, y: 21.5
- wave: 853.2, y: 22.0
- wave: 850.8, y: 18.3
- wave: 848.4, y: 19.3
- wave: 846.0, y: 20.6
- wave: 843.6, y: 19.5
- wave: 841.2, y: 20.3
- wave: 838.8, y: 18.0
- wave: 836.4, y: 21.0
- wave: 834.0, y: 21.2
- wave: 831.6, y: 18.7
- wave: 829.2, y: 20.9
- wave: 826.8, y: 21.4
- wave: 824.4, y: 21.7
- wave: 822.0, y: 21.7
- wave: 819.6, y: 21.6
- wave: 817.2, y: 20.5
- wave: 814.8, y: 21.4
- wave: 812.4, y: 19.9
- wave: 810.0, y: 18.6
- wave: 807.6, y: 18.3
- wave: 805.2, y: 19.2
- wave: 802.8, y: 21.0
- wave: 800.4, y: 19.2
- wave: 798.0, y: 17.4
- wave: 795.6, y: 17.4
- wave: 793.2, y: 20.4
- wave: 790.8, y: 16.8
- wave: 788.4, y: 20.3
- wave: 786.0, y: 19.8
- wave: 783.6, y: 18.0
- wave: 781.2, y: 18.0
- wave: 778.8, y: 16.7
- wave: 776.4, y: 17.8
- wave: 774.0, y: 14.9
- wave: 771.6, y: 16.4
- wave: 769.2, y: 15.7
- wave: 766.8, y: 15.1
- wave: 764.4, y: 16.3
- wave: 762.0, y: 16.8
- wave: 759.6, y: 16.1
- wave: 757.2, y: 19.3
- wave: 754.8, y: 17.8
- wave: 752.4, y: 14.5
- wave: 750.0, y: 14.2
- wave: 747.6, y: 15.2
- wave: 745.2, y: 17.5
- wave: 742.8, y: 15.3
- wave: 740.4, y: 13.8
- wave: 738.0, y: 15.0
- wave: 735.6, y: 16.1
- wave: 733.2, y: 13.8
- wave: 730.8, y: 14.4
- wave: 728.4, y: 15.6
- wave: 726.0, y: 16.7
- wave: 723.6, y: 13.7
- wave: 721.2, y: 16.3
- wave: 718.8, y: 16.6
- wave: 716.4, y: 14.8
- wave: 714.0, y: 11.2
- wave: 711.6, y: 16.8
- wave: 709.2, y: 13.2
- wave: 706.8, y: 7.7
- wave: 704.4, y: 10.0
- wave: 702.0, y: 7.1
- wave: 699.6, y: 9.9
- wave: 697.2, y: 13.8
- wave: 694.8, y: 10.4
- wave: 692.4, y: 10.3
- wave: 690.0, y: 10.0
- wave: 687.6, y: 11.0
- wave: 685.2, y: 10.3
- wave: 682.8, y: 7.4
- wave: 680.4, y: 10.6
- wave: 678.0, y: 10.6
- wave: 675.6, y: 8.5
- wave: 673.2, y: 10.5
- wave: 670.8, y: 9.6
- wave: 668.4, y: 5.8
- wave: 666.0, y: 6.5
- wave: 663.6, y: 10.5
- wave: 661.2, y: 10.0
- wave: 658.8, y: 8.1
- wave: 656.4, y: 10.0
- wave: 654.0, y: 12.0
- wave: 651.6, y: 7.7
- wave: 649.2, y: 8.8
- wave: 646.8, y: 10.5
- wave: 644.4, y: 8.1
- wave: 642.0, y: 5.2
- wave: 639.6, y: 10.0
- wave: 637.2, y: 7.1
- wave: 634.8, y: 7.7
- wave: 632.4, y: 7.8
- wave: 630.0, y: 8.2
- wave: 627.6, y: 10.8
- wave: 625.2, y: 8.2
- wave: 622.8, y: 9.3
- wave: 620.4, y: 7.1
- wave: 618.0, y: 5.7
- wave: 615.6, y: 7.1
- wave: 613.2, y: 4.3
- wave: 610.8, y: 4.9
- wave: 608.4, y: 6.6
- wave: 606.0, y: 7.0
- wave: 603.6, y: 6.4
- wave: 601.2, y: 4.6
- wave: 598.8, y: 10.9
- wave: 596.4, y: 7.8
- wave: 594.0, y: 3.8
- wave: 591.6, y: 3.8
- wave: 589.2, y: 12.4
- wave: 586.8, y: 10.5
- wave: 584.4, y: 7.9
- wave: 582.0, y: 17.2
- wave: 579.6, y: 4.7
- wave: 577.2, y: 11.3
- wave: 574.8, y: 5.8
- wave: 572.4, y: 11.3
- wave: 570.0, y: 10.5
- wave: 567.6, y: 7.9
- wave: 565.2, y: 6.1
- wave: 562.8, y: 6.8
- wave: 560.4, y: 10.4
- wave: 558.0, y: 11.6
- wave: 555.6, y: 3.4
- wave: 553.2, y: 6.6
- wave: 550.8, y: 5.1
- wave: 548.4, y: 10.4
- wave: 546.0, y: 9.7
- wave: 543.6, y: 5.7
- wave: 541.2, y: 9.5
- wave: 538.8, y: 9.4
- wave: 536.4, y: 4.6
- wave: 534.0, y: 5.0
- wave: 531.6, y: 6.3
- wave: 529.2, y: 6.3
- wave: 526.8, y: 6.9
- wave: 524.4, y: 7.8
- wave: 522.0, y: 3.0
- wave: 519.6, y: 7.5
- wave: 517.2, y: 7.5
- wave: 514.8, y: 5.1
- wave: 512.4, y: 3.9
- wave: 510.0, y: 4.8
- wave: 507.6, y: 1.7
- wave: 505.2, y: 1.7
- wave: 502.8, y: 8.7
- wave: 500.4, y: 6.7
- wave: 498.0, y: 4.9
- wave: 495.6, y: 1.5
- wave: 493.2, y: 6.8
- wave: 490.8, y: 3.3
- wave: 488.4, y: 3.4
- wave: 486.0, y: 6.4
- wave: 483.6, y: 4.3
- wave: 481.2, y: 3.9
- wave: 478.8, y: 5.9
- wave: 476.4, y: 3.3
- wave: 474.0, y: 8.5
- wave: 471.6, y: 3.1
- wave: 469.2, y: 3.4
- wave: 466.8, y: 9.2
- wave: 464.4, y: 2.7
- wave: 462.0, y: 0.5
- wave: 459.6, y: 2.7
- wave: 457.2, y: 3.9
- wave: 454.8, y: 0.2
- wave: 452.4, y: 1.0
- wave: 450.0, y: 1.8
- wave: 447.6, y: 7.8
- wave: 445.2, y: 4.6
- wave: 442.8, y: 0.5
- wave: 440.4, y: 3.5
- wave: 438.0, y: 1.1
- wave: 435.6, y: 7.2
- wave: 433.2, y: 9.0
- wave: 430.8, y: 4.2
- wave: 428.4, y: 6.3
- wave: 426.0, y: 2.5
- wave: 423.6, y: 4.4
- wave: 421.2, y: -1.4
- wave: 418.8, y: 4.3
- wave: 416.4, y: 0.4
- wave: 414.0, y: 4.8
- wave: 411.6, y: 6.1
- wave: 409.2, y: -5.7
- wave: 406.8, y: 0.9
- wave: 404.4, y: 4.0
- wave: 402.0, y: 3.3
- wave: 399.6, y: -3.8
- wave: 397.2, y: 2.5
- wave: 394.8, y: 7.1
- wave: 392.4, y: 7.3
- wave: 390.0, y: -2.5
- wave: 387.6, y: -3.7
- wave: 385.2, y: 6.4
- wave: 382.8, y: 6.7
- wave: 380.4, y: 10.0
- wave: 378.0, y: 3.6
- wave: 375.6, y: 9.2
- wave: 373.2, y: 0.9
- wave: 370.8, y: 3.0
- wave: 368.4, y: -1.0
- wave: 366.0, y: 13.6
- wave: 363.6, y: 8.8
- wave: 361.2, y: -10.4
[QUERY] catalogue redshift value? 0.781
